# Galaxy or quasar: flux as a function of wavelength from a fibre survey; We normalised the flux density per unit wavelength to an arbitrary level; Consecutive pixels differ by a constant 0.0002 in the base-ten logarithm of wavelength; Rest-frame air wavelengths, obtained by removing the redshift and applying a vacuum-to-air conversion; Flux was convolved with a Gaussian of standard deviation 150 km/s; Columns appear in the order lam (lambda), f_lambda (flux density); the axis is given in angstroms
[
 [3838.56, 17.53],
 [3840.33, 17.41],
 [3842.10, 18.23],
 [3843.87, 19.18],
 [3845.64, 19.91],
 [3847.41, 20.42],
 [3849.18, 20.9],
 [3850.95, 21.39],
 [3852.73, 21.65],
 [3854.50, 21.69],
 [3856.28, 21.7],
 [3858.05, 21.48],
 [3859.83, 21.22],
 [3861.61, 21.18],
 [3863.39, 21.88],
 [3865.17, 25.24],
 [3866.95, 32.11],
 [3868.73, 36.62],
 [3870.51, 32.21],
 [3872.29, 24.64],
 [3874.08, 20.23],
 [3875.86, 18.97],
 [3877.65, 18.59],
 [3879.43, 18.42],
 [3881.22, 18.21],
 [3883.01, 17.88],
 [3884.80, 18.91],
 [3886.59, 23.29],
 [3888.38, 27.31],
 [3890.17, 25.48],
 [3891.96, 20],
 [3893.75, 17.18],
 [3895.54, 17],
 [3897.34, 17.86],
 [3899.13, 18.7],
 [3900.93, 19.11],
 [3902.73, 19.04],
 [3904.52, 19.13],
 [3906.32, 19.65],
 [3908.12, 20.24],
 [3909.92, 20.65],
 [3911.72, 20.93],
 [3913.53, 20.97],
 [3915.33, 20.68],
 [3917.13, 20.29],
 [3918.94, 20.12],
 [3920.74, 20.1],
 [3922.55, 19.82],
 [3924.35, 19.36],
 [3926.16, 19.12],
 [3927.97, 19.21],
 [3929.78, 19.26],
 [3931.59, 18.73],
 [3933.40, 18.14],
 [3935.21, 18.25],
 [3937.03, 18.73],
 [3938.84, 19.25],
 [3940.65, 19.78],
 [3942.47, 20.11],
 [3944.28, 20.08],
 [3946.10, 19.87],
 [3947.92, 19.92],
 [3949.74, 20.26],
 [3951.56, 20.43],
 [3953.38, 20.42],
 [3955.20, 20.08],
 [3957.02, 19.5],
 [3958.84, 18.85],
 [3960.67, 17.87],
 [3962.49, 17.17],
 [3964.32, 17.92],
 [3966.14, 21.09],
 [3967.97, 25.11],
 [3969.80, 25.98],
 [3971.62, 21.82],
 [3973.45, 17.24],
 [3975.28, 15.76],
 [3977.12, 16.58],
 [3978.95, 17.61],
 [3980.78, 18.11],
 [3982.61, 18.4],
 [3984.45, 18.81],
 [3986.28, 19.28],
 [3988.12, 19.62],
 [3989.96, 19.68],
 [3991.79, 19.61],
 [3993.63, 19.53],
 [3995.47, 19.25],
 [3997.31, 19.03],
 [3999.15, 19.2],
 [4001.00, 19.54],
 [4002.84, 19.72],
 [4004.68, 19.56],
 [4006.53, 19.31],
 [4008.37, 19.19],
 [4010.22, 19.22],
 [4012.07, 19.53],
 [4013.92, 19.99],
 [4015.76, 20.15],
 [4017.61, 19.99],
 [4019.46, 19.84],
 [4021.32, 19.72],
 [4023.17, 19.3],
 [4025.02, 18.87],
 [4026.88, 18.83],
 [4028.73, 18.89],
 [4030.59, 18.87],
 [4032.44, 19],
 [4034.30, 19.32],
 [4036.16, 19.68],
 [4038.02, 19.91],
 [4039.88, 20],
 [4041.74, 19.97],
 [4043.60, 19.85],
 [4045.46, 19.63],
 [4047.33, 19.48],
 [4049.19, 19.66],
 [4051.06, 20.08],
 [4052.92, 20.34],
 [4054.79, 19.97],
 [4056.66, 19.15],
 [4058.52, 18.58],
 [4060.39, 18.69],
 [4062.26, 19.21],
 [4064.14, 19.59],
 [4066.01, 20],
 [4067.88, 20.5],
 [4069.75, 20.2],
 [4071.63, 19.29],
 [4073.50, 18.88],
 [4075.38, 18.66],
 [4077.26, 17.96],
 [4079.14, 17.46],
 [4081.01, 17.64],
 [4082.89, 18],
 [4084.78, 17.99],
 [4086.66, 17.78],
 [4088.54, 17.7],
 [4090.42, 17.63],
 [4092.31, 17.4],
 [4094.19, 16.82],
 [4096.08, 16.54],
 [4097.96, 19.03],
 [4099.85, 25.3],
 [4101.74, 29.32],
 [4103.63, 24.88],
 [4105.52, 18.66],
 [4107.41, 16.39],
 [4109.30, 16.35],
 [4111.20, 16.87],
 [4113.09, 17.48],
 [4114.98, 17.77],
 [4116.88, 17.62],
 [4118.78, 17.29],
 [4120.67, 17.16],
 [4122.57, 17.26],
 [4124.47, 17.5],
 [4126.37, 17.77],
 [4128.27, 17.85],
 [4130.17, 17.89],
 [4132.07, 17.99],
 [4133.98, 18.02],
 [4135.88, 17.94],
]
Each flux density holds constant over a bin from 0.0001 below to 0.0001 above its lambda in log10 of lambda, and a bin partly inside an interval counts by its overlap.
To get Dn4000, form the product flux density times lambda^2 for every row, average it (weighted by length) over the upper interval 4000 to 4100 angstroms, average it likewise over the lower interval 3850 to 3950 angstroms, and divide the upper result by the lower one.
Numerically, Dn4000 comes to 1.0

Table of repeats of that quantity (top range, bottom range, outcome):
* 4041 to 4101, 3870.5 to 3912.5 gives 1.03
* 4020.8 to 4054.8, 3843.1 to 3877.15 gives 0.92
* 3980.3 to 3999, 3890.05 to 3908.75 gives 1.05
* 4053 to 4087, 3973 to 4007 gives 1.05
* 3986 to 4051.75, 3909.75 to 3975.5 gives 1.02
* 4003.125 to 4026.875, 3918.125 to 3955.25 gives 1.04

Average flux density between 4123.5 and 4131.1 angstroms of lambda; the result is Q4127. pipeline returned 17.8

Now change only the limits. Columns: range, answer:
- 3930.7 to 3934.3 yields 18.4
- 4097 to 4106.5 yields 23.4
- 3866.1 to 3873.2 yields 31.4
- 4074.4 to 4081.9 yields 17.9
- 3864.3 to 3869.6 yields 31.3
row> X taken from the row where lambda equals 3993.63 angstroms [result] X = 19.53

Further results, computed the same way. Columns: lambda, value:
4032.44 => 19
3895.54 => 17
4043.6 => 19.85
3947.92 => 19.92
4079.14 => 17.46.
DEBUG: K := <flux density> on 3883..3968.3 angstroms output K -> 19.8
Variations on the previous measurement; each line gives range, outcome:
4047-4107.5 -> 19.4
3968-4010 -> 19.3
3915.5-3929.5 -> 19.7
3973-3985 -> 17.5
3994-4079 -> 19.4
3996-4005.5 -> 19.4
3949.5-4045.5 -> 19.5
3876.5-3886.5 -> 18.8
